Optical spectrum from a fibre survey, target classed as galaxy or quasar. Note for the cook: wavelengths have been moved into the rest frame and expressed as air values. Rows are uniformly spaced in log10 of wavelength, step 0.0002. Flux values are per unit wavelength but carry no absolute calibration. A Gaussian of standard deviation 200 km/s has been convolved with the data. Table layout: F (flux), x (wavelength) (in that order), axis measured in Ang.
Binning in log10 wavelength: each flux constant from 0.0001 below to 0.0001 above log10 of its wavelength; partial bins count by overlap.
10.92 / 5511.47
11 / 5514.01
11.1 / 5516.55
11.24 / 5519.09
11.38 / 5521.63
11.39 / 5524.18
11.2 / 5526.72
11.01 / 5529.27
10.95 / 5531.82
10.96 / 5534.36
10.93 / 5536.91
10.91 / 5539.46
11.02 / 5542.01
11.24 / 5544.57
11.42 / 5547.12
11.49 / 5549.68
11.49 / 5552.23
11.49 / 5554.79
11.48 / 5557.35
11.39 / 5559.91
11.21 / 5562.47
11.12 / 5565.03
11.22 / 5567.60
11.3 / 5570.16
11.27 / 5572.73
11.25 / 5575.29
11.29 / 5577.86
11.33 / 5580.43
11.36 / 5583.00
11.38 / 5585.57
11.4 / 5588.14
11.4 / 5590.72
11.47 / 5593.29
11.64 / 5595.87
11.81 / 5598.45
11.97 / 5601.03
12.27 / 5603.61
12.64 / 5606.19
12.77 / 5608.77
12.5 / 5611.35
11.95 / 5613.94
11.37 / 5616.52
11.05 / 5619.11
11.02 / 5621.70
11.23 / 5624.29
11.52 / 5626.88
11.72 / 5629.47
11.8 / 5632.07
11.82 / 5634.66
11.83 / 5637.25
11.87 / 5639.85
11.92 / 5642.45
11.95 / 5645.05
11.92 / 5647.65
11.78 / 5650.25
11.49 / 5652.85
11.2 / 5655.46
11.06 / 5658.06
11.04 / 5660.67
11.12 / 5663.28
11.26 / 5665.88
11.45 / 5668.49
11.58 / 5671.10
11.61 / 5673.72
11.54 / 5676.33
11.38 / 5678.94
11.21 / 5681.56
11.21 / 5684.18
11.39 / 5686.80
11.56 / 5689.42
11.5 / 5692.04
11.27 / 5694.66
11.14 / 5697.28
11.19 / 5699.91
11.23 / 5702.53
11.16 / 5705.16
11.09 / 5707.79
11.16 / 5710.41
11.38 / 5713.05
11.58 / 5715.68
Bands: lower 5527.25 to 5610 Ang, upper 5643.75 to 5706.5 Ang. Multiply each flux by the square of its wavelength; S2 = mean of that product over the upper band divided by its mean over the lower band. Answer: 1.0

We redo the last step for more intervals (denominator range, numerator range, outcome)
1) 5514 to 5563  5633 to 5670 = 1.07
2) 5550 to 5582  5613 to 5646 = 1.05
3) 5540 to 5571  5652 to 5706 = 1.05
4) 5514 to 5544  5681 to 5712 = 1.08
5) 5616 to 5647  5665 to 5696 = 1.00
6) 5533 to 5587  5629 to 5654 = 1.08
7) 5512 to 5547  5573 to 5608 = 1.07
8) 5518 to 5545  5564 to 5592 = 1.04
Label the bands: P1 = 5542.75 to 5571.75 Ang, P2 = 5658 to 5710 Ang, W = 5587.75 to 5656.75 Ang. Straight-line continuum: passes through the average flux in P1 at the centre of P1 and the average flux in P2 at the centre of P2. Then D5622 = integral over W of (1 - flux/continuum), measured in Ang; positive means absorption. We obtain -2.7 Ang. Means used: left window 11.3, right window 11.3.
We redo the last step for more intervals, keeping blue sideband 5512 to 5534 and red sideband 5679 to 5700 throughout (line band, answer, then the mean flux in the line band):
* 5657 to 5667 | 0.1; 11.1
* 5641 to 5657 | -0.6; 11.7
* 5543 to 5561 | -0.4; 11.4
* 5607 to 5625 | -0.8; 11.7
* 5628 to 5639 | -0.5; 11.8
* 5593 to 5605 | -0.7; 11.9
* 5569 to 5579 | -0.1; 11.3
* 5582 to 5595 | -0.2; 11.4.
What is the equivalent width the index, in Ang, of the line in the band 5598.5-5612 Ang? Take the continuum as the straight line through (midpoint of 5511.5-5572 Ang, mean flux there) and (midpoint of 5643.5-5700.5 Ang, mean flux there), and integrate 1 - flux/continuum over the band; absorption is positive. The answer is -1.3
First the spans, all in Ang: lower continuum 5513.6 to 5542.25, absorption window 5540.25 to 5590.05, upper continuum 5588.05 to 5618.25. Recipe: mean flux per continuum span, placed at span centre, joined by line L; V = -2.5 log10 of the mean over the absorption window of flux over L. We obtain 0.02 mag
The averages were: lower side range 11.1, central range 11.3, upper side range 11.9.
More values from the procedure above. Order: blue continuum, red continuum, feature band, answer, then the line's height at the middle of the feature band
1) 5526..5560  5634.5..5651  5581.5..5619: -0.022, 11.6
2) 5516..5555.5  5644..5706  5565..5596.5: -0.008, 11.3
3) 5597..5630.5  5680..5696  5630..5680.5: 0.001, 11.6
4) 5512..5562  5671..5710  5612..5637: -0.025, 11.3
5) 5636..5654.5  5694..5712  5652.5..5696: 0.014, 11.5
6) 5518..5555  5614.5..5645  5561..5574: 0.010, 11.3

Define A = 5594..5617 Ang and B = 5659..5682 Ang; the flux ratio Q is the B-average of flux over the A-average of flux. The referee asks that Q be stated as 0.94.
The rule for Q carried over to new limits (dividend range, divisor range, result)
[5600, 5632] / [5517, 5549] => 1.06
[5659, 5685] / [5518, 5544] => 1.02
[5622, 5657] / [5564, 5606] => 1.02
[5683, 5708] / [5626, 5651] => 0.95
